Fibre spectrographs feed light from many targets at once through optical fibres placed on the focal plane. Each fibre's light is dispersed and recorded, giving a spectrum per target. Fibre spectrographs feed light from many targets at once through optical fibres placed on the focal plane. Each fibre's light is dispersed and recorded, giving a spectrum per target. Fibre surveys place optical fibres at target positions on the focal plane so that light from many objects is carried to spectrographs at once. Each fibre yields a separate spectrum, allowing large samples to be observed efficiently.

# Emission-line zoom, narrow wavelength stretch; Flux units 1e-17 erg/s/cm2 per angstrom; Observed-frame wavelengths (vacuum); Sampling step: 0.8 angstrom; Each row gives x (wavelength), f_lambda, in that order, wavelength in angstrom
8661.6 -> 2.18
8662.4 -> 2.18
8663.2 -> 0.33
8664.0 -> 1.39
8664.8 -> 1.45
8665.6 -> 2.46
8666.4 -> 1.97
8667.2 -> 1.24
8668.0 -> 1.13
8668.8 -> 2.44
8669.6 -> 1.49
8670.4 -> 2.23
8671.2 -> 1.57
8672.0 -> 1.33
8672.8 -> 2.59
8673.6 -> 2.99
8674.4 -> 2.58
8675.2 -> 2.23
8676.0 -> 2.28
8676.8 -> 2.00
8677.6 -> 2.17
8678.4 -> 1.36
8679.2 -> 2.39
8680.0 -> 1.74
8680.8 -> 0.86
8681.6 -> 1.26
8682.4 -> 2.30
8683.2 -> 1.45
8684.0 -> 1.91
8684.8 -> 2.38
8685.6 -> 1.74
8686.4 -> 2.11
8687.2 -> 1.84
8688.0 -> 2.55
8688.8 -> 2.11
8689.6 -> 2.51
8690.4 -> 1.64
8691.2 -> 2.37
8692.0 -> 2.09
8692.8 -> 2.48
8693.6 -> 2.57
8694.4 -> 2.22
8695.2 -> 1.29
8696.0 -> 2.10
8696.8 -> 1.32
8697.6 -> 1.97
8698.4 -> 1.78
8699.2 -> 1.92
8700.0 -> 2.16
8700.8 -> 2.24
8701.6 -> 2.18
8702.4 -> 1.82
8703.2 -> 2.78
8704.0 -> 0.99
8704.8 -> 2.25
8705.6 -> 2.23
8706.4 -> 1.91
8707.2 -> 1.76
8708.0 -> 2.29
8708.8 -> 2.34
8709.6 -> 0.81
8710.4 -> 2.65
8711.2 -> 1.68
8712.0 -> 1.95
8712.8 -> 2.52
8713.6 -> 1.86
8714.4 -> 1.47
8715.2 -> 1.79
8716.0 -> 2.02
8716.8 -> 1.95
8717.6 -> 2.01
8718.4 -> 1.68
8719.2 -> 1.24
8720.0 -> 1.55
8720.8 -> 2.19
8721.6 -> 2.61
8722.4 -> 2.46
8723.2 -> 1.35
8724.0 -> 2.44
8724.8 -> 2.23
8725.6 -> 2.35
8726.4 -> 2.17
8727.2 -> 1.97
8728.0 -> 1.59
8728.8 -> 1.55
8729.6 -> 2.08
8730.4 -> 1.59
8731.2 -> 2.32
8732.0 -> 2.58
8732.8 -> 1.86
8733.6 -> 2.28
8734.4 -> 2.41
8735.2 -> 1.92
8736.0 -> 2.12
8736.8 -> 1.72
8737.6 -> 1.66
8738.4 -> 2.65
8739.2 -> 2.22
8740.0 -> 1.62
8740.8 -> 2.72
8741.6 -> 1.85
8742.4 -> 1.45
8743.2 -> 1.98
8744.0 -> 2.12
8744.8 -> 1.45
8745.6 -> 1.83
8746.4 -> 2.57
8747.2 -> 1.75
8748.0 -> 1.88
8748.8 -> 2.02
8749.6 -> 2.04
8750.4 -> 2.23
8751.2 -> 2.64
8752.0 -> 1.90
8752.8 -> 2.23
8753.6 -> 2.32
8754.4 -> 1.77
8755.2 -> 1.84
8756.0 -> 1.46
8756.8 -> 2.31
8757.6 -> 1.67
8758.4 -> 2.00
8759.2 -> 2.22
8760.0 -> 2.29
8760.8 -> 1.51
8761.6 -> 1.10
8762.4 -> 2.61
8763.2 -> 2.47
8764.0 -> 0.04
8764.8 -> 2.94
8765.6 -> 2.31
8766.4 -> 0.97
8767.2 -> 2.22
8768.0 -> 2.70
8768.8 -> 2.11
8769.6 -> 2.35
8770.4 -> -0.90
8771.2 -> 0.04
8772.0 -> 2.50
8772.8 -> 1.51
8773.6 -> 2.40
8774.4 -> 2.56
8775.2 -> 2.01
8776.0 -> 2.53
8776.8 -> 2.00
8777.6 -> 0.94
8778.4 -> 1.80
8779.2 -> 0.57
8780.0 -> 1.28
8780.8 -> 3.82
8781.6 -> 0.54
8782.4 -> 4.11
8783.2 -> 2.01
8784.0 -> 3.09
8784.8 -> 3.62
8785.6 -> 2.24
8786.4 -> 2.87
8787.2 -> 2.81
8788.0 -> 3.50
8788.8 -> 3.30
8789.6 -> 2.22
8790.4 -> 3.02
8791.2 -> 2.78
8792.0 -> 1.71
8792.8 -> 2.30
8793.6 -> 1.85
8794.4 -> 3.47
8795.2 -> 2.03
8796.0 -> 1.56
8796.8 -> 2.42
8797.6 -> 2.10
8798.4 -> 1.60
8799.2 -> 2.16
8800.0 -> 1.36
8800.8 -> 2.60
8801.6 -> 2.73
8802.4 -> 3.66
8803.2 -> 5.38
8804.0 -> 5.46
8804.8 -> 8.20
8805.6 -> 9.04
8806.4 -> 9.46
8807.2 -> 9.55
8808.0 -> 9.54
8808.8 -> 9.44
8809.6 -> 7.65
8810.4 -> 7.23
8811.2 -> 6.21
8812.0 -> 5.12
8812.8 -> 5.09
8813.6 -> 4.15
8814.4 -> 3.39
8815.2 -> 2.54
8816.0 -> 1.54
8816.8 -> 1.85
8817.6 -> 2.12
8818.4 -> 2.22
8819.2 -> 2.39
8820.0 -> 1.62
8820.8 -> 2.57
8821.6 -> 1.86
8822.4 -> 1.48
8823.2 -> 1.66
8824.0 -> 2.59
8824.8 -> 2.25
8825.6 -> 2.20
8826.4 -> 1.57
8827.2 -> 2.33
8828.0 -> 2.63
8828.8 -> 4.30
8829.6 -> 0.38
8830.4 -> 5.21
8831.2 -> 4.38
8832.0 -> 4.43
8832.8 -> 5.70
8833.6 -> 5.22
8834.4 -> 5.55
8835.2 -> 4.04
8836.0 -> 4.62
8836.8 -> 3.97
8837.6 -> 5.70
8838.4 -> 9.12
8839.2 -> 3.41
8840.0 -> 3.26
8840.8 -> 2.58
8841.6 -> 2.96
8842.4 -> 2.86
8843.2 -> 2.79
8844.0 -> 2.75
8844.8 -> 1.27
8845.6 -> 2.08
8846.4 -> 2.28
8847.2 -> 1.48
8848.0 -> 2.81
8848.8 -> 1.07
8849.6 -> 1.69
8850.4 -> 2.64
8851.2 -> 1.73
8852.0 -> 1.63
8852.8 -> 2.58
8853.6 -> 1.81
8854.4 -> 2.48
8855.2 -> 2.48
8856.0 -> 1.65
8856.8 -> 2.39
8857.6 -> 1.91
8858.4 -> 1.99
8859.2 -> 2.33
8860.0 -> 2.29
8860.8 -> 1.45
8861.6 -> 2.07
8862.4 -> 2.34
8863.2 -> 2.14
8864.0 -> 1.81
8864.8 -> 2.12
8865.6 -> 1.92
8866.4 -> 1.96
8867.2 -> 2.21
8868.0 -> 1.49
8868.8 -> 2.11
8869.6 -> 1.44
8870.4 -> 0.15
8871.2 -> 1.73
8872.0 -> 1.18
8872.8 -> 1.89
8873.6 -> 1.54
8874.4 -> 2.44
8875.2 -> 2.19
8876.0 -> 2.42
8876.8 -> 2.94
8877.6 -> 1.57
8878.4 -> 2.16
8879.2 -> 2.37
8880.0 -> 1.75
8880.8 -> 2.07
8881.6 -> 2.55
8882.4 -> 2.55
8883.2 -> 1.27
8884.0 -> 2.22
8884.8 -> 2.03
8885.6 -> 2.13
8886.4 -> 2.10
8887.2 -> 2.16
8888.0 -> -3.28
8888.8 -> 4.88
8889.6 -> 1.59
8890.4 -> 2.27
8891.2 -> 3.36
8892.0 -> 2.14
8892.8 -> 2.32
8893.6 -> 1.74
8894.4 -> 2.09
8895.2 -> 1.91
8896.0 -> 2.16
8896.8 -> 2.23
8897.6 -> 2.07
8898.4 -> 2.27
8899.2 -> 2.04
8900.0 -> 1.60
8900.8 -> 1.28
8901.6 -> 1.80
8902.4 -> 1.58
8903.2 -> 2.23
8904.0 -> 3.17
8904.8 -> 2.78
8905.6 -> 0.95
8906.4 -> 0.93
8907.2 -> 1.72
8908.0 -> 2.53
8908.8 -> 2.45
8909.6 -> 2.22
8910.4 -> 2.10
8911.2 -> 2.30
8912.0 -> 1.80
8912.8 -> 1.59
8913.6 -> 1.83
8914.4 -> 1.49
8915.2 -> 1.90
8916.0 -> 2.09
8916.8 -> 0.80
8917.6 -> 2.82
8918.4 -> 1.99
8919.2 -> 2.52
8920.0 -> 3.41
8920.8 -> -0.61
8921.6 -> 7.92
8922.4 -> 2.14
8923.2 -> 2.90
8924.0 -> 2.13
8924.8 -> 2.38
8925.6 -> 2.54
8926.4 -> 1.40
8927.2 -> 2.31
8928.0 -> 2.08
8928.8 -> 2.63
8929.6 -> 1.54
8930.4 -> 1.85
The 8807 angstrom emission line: Halpha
